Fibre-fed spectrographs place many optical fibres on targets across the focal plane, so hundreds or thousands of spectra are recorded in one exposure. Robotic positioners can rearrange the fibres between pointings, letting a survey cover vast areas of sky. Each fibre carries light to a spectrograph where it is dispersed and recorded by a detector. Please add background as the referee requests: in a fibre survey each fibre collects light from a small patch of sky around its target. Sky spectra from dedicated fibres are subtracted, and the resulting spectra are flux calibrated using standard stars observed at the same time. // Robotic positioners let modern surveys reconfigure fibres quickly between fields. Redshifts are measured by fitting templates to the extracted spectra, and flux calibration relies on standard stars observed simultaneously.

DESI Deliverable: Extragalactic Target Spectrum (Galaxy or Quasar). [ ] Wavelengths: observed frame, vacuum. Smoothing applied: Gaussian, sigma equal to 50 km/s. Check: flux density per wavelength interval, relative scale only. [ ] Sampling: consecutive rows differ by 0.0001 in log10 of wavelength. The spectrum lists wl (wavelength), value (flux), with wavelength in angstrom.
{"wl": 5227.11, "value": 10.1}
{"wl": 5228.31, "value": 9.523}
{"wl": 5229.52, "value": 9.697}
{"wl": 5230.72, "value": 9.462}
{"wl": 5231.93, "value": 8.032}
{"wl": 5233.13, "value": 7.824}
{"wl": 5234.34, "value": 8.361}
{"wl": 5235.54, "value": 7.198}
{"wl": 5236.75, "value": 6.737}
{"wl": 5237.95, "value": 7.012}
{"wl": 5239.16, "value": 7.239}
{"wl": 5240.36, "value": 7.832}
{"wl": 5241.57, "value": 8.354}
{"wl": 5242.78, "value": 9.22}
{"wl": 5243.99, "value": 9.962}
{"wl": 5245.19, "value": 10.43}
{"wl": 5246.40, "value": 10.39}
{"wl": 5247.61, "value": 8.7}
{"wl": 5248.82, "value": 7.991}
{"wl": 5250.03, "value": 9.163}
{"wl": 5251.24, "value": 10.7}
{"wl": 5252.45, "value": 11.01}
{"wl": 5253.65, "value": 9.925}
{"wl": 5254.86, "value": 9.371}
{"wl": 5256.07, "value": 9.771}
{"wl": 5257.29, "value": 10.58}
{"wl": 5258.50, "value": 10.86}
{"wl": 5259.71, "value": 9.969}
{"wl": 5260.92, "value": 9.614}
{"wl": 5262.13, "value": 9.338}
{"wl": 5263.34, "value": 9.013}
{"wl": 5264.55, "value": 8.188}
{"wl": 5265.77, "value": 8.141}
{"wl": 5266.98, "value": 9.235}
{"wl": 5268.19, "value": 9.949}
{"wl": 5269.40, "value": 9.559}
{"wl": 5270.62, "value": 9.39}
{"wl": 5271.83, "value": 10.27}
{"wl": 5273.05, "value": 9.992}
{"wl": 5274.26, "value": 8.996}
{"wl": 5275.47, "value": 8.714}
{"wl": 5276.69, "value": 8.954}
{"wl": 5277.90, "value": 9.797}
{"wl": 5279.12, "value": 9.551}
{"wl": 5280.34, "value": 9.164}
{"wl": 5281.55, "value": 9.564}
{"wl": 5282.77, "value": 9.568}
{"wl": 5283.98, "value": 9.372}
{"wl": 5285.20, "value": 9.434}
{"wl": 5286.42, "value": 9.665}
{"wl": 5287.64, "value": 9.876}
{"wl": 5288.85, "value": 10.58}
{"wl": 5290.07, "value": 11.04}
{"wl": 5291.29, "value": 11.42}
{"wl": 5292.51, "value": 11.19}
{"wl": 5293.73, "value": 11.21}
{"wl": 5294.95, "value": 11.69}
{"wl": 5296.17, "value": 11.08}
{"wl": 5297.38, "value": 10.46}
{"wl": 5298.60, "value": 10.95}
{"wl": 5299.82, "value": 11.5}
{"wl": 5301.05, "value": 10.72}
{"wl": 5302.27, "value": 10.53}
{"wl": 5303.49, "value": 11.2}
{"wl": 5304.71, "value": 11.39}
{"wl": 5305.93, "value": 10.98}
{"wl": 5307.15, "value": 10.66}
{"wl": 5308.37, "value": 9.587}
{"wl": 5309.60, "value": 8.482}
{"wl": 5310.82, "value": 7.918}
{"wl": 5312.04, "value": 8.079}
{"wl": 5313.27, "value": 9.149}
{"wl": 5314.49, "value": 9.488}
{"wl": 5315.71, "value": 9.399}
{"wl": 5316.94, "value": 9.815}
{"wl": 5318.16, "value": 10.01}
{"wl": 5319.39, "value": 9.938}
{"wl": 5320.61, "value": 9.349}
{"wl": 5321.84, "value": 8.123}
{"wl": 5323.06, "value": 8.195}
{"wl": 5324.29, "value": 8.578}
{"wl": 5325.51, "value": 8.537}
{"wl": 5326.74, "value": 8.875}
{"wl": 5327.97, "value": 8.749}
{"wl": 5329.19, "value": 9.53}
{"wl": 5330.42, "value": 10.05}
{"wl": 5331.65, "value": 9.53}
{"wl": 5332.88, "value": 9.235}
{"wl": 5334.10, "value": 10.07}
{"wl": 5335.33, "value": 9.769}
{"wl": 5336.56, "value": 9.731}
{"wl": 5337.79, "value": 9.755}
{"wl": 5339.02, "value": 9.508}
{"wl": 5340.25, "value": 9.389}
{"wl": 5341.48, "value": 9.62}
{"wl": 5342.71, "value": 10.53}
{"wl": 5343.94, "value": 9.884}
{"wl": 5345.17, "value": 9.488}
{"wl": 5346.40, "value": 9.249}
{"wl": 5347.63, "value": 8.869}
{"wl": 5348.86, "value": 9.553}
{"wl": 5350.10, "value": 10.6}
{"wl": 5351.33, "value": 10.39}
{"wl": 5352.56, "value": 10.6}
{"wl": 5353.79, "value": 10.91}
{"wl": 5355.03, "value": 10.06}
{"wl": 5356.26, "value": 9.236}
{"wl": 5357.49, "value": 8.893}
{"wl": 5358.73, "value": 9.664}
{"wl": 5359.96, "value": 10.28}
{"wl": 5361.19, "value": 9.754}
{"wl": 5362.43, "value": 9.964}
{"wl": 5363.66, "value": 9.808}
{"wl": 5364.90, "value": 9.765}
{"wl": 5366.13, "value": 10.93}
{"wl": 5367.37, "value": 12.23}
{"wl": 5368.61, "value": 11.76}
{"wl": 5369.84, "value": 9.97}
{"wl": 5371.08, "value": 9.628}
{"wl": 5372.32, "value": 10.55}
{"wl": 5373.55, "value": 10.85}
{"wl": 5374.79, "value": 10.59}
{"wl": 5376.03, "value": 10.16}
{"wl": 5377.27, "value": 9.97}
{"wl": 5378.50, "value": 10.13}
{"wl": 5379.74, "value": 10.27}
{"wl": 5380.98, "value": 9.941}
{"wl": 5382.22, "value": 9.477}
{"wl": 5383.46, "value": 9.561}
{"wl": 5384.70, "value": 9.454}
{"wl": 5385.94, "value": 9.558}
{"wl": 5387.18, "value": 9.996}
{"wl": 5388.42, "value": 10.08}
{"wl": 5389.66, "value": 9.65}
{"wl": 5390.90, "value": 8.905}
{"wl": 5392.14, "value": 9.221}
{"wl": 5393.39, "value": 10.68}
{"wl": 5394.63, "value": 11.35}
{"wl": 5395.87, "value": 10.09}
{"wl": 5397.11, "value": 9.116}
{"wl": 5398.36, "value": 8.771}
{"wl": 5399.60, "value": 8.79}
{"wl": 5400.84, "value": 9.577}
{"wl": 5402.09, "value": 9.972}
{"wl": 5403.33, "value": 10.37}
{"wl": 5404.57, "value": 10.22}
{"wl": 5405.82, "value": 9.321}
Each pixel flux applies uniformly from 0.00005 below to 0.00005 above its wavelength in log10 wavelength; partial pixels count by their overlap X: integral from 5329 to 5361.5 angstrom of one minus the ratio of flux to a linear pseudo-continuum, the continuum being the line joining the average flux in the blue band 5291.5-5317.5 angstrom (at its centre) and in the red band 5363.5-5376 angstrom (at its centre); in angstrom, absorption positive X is 2.2 angstrom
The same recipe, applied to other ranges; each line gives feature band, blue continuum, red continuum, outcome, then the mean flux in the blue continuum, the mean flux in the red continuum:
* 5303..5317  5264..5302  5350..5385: 0.54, 9.98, 10.2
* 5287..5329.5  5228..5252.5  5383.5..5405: -3.59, 8.74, 9.75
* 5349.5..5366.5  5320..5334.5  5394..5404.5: -1.23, 9.06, 9.79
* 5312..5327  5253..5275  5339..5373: 1.18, 9.57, 10.1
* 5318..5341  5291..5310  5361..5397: 2.77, 10.8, 10.1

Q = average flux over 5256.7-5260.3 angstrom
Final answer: 10.5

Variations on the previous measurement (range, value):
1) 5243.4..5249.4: 9.5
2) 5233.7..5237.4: 7.43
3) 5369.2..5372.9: 10.1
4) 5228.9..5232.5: 9.06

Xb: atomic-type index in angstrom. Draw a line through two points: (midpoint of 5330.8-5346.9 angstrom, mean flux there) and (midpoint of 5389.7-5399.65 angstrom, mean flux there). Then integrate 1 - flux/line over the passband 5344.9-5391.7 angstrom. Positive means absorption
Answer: -1.7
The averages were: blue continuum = 9.68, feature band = 10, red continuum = 9.66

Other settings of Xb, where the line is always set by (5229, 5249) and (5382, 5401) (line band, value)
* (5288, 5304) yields -3.8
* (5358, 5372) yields -1.3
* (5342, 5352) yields -0.5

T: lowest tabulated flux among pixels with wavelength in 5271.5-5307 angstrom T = 8.714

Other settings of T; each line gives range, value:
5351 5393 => 8.893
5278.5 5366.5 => 7.918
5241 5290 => 7.991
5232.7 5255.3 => 6.737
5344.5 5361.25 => 8.869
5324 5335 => 8.537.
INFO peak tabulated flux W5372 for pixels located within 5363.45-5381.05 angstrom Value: 12.23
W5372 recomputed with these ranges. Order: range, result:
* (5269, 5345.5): 11.69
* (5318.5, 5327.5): 9.938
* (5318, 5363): 10.91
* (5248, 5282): 11.01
